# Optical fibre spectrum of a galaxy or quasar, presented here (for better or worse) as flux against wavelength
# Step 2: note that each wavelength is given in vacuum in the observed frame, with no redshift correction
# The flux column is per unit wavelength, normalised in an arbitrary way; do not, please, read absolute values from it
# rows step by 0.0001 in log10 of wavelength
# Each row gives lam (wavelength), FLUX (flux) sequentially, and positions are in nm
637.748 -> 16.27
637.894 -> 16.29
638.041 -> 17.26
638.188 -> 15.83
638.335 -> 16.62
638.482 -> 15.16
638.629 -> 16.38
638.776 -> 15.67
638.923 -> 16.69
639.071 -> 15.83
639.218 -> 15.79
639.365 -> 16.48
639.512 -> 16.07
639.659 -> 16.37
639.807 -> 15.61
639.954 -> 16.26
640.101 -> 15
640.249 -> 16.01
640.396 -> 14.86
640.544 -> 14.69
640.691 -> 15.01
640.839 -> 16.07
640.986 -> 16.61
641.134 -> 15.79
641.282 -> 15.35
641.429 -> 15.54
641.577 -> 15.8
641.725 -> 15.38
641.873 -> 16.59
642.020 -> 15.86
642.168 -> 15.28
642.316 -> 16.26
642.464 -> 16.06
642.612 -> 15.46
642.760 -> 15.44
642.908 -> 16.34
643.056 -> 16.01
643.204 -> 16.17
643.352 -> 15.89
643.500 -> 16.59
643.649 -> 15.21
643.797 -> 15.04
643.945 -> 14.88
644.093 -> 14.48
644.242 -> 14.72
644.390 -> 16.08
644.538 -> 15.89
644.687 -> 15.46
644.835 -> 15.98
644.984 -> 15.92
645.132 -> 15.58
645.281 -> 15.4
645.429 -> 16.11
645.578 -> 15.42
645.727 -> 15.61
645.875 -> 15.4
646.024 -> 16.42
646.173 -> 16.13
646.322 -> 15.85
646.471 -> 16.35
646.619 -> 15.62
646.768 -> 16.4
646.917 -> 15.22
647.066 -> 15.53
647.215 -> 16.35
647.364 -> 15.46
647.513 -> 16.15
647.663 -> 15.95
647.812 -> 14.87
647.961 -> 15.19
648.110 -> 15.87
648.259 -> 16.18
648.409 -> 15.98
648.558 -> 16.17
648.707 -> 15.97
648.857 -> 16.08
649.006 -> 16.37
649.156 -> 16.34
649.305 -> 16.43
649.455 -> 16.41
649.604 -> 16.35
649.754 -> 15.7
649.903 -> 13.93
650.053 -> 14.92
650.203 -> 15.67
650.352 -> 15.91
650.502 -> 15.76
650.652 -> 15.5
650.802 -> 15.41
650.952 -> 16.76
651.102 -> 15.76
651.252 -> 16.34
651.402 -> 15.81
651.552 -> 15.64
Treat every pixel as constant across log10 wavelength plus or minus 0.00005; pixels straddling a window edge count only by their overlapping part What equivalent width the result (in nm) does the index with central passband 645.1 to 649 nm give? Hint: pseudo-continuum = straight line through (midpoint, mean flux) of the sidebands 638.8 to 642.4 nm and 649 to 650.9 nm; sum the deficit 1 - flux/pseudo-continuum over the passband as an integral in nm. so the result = -0.019 nm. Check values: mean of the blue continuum 15.8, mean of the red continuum 15.7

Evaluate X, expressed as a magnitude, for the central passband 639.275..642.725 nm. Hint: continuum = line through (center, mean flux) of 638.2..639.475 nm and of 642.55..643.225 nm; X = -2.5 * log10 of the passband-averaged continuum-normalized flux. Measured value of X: 0.01 mag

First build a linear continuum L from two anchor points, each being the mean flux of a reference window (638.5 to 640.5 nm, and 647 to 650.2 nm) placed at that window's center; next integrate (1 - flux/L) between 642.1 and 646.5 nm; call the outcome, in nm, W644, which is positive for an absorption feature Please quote 0.038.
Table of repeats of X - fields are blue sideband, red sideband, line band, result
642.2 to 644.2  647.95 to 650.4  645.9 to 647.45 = -0.01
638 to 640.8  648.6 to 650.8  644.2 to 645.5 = 0.01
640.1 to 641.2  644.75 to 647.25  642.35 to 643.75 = -0.02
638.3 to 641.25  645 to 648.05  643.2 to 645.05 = 0.02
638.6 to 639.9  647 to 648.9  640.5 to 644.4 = 0.02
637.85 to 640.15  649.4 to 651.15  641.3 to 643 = 0.01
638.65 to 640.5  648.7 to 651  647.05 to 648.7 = 0.00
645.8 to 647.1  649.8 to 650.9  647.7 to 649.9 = -0.03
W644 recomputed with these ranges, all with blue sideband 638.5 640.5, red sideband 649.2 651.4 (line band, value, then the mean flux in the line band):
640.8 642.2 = 0.002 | 15.8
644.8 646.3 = 0.003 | 15.8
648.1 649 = -0.016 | 16.1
